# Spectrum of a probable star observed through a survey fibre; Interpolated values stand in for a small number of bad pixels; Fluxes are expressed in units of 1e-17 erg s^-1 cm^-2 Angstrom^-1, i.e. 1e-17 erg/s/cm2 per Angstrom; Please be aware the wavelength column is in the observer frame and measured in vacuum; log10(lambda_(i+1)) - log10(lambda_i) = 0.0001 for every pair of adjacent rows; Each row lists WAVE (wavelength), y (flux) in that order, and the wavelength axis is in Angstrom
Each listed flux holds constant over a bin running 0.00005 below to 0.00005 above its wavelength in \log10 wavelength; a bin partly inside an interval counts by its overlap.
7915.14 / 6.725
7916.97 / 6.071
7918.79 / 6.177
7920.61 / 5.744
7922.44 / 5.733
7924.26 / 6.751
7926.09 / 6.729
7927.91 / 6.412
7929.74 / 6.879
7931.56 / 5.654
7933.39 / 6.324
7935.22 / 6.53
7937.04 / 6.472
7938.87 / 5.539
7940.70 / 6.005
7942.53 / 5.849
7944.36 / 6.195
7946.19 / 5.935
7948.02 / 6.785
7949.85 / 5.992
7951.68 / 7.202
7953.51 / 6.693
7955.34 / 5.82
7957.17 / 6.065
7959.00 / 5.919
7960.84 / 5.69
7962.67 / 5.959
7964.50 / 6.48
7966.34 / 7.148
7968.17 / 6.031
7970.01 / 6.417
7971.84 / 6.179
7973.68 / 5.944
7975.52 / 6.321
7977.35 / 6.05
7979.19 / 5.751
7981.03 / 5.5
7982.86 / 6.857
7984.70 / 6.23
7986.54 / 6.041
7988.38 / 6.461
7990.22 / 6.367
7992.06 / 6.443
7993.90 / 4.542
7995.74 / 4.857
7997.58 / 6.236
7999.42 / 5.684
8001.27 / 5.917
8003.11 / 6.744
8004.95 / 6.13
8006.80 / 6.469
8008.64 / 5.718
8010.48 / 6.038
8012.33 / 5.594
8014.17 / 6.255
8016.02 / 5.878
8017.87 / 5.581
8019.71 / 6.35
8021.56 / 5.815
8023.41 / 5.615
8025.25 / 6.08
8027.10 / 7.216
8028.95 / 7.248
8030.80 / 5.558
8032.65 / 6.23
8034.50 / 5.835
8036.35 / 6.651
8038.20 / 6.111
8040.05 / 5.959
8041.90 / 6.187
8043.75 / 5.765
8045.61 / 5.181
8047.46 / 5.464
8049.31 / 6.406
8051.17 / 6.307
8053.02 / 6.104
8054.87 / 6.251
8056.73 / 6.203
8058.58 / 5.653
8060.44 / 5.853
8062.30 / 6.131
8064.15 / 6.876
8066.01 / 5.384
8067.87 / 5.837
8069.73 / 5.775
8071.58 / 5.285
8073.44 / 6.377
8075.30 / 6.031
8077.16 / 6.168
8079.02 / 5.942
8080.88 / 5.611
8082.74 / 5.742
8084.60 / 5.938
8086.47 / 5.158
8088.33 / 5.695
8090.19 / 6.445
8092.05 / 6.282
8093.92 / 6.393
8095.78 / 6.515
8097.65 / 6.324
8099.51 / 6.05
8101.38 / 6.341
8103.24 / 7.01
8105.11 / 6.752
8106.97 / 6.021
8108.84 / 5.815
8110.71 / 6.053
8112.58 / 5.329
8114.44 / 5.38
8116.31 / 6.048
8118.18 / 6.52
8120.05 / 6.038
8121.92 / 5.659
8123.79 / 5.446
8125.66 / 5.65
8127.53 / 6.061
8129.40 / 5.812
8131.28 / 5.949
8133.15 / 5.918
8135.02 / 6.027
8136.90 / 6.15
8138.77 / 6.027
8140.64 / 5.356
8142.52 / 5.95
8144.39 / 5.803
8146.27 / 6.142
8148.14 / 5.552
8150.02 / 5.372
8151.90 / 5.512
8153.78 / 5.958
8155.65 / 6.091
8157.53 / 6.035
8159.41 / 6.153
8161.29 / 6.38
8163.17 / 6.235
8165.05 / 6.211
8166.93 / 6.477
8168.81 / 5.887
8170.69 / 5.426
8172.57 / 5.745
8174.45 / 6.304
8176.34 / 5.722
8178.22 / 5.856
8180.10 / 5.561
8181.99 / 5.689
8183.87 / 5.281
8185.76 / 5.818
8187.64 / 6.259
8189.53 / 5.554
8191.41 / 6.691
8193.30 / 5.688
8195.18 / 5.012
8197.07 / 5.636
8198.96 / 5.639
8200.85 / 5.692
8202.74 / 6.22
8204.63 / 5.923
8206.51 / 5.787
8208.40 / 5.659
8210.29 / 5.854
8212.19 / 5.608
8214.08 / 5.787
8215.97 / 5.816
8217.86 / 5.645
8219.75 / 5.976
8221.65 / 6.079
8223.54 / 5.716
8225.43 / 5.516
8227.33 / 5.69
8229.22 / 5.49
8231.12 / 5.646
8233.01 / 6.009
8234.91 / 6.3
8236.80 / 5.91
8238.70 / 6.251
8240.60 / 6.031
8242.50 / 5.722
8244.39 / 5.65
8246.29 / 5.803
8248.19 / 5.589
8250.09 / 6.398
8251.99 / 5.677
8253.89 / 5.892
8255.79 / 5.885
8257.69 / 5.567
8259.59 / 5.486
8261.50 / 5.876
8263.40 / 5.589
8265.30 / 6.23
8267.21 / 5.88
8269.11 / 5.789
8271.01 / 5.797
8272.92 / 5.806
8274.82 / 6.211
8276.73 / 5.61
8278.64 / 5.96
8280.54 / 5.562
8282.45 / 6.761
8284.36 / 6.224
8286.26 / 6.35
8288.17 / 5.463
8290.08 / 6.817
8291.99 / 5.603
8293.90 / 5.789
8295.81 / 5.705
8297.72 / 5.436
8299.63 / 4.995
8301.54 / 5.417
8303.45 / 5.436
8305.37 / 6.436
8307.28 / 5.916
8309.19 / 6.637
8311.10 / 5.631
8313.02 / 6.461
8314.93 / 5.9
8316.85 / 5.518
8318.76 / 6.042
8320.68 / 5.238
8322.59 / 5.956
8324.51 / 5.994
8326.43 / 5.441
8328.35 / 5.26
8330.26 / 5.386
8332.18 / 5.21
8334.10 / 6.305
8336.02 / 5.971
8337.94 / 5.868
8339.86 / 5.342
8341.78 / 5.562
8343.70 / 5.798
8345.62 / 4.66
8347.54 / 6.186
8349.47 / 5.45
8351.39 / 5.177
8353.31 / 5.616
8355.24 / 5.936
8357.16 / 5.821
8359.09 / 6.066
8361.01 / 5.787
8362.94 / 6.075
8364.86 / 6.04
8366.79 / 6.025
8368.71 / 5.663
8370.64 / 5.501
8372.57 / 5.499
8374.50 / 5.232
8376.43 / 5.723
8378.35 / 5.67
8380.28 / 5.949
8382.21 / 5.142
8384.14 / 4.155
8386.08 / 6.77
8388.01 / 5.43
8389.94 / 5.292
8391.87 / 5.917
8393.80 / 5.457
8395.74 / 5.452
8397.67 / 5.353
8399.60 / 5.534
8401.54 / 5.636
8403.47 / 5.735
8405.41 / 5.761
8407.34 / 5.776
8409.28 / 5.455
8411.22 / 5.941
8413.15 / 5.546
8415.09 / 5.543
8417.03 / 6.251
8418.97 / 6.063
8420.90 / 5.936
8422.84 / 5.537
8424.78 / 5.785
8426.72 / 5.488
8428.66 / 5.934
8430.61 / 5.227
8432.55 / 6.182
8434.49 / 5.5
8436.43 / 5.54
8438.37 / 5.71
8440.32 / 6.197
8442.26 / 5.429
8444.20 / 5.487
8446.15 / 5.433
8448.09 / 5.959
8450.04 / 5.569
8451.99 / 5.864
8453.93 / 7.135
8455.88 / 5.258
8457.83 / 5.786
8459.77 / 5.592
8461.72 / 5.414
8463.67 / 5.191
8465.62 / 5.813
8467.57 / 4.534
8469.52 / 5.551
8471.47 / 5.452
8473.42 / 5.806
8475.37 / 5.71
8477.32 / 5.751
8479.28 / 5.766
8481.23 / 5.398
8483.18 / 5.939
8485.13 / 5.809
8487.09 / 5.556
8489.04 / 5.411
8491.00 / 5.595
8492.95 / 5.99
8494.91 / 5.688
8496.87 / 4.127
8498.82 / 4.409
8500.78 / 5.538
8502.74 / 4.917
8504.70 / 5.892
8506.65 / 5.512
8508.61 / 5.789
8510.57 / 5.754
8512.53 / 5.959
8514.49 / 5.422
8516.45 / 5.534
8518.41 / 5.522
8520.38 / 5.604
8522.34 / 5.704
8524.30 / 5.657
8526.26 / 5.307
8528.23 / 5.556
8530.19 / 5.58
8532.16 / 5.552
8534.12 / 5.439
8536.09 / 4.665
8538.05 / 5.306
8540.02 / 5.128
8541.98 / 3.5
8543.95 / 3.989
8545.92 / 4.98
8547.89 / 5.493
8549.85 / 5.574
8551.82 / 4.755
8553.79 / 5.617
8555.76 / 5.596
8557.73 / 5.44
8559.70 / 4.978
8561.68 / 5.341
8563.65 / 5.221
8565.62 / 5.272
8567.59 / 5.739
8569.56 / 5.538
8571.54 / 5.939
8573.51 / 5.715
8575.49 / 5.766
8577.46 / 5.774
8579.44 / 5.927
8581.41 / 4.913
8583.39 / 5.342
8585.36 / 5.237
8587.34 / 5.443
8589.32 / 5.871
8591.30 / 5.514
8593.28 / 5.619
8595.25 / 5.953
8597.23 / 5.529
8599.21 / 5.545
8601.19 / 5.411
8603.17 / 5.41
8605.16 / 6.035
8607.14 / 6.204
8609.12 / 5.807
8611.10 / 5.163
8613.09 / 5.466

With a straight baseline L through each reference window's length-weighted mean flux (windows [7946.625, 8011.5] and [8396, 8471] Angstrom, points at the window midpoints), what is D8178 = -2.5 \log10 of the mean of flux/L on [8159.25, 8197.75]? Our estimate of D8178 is 0.01 mag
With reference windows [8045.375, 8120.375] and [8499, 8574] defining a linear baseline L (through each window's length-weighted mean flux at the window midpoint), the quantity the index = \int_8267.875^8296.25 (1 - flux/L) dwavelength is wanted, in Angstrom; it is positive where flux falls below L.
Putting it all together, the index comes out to -1.17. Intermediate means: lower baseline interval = 6.02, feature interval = 5.97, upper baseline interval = 5.36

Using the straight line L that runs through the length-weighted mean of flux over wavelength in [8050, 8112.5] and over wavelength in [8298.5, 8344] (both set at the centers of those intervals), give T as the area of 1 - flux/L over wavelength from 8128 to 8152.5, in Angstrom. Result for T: 0.7 Angstrom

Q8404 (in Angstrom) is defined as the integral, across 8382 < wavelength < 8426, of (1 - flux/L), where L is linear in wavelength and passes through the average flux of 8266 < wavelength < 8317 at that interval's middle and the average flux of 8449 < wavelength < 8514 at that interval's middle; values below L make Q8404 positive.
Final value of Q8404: 0.5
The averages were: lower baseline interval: 5.9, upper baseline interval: 5.56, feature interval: 5.64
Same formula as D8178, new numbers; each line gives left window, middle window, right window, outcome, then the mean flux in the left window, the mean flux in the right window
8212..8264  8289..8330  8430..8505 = -0.01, 5.81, 5.57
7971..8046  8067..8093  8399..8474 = 0.02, 6.04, 5.68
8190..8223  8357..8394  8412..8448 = 0.01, 5.8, 5.72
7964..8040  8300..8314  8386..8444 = -0.03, 6.11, 5.69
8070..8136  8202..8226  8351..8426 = 0.01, 5.99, 5.68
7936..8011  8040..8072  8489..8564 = 0.01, 6.12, 5.31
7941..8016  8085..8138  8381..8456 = -0.01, 6.11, 5.68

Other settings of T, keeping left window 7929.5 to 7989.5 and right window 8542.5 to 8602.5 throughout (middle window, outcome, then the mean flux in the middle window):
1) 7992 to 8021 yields 1.2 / 5.88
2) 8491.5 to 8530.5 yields 0.2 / 5.47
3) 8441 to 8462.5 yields -0.6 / 5.73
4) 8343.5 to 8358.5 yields 0.3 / 5.58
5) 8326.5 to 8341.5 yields 0.3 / 5.61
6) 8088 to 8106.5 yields -1.1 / 6.4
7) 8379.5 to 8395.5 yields 0.4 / 5.5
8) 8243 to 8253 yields 0.0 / 5.82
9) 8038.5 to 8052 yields 0.4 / 5.9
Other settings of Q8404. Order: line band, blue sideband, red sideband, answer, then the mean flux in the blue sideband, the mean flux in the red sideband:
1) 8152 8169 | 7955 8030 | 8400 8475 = -0.58 Angstrom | 6.09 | 5.68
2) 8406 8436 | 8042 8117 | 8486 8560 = -1.45 Angstrom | 6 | 5.32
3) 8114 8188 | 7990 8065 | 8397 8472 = 0.46 Angstrom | 6.03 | 5.67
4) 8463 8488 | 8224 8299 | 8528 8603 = -0.24 Angstrom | 5.87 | 5.36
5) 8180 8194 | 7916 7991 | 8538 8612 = 0.19 Angstrom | 6.22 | 5.41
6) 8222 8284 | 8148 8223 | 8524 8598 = -1.08 Angstrom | 5.85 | 5.36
